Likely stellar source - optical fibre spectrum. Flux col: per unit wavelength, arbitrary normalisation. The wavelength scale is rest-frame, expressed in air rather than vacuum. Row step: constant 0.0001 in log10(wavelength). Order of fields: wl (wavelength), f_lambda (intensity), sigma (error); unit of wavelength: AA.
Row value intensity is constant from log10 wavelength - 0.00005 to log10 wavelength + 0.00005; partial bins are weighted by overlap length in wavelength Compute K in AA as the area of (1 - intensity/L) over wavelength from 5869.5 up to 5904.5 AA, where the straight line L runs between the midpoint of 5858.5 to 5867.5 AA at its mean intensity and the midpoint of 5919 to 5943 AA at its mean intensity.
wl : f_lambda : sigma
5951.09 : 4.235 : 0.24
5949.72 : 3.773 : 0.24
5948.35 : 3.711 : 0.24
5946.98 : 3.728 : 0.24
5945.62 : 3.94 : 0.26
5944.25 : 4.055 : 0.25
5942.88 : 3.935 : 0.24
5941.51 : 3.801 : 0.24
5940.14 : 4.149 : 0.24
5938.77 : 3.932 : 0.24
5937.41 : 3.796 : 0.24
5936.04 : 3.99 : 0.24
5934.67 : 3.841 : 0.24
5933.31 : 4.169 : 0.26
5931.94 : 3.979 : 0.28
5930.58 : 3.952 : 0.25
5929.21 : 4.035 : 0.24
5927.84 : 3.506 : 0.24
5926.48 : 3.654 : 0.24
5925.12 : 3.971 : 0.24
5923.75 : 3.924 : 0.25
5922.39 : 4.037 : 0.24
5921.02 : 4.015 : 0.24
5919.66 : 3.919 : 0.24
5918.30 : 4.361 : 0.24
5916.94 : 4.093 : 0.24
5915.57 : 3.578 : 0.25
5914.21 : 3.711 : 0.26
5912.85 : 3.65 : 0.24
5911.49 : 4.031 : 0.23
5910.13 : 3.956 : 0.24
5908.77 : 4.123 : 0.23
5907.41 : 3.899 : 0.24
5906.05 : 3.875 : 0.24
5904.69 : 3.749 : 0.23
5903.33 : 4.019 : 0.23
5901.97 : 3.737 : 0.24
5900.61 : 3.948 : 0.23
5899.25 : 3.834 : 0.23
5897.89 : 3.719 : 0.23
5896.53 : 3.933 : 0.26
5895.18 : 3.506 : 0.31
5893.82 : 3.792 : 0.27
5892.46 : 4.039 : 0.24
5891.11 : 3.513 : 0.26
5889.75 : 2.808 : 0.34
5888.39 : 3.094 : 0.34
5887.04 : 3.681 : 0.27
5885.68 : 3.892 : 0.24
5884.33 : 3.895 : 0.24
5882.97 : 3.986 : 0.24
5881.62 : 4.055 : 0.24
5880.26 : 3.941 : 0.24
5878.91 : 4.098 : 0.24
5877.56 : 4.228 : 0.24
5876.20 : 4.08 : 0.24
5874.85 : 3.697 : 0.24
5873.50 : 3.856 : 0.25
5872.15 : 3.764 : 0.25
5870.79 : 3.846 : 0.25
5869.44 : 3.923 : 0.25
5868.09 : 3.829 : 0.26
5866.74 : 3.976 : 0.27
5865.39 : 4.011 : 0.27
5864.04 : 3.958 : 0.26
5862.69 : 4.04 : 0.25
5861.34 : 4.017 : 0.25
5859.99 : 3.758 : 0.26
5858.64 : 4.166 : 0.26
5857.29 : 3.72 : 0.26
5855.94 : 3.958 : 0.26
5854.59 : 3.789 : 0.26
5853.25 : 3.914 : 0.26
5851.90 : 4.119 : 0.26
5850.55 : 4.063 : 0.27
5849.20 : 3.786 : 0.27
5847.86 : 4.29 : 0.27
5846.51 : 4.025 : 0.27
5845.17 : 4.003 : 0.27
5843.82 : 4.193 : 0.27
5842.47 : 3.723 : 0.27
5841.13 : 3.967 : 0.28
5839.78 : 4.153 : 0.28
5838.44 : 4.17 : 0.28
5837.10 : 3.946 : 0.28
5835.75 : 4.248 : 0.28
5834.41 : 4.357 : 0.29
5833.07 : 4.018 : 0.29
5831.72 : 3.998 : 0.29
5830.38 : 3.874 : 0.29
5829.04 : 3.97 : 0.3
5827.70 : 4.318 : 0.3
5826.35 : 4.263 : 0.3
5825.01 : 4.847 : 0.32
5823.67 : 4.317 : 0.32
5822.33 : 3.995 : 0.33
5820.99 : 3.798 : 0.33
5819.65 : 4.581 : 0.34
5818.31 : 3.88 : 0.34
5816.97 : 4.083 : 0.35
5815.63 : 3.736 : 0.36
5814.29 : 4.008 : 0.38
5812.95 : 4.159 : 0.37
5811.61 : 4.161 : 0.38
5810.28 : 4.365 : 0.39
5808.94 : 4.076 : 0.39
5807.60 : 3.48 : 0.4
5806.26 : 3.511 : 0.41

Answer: 1.4 AA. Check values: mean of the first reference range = 3.98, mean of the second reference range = 3.92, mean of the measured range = 3.8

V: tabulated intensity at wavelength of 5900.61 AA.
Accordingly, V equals 3.948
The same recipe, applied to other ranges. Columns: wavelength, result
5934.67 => 3.841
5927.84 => 3.506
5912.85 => 3.65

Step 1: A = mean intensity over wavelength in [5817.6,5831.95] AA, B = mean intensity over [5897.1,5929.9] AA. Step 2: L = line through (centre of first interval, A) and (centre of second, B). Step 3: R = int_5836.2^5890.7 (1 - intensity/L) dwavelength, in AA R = 1.9 AA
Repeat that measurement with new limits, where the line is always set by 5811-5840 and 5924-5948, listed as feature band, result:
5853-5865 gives 0.40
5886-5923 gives 1.56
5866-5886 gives 0.44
